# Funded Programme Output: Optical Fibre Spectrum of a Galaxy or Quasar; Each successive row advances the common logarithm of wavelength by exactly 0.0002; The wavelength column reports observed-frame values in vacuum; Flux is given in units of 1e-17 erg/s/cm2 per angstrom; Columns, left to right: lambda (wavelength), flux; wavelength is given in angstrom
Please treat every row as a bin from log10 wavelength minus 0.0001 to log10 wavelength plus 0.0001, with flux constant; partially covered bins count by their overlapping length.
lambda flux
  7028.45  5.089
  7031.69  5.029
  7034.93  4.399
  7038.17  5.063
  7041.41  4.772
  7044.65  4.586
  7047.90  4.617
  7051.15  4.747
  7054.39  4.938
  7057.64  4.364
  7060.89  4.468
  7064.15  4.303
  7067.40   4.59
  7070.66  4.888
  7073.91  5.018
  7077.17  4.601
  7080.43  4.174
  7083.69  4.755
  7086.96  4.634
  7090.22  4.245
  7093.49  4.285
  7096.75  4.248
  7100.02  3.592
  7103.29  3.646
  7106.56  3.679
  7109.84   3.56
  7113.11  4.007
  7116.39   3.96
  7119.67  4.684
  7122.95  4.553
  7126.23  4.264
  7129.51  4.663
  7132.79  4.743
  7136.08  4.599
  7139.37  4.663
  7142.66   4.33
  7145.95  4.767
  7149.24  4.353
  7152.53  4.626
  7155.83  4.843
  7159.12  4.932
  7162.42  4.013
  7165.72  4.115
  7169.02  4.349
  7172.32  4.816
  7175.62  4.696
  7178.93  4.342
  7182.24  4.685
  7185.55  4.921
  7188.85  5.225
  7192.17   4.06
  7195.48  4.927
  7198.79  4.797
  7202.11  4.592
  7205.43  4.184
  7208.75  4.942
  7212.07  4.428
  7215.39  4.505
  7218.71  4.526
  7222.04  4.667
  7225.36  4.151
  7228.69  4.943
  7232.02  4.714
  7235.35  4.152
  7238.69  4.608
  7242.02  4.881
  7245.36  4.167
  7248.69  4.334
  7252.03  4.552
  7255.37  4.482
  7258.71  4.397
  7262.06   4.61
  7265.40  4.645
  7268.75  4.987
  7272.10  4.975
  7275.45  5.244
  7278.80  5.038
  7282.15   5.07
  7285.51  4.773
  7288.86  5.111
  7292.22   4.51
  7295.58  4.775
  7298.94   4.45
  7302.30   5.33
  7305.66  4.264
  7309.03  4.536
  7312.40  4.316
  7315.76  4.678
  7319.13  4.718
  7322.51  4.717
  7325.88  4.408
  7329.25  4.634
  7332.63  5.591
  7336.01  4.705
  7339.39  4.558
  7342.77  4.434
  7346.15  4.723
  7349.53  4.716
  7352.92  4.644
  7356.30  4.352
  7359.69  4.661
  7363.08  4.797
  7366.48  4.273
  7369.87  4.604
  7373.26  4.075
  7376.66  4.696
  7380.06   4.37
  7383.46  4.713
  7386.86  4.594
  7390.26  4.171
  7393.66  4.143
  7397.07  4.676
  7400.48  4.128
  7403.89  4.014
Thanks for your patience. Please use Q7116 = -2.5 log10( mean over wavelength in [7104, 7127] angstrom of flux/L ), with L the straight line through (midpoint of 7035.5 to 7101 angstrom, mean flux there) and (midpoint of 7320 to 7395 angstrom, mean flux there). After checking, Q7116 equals 0.12 mag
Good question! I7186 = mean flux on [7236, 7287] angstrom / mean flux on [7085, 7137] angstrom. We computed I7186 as 1.12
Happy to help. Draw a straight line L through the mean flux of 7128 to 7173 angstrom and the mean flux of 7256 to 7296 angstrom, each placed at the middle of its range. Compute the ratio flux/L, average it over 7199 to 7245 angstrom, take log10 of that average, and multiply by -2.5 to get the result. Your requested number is 0.04 mag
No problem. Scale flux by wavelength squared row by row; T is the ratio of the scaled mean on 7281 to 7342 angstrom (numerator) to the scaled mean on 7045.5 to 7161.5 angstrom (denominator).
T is 1.1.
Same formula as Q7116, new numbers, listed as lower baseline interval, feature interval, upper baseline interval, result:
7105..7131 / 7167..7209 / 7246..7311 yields -0.05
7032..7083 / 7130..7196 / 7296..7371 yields 0.01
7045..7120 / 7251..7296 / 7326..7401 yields -0.07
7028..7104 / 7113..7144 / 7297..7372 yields 0.02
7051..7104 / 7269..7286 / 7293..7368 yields -0.10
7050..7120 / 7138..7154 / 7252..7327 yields -0.02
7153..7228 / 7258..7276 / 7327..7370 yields -0.04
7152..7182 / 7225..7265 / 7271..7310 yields 0.05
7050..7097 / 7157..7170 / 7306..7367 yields 0.05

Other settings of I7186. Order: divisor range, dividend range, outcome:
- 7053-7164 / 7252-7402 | 1.05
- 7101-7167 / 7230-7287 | 1.08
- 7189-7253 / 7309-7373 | 1.02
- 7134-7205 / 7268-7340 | 1.04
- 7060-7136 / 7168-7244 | 1.06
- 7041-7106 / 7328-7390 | 1.03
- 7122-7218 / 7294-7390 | 1.01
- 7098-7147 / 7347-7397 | 1.06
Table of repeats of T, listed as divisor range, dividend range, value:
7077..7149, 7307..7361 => 1.15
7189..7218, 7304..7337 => 1.05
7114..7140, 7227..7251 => 1.04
